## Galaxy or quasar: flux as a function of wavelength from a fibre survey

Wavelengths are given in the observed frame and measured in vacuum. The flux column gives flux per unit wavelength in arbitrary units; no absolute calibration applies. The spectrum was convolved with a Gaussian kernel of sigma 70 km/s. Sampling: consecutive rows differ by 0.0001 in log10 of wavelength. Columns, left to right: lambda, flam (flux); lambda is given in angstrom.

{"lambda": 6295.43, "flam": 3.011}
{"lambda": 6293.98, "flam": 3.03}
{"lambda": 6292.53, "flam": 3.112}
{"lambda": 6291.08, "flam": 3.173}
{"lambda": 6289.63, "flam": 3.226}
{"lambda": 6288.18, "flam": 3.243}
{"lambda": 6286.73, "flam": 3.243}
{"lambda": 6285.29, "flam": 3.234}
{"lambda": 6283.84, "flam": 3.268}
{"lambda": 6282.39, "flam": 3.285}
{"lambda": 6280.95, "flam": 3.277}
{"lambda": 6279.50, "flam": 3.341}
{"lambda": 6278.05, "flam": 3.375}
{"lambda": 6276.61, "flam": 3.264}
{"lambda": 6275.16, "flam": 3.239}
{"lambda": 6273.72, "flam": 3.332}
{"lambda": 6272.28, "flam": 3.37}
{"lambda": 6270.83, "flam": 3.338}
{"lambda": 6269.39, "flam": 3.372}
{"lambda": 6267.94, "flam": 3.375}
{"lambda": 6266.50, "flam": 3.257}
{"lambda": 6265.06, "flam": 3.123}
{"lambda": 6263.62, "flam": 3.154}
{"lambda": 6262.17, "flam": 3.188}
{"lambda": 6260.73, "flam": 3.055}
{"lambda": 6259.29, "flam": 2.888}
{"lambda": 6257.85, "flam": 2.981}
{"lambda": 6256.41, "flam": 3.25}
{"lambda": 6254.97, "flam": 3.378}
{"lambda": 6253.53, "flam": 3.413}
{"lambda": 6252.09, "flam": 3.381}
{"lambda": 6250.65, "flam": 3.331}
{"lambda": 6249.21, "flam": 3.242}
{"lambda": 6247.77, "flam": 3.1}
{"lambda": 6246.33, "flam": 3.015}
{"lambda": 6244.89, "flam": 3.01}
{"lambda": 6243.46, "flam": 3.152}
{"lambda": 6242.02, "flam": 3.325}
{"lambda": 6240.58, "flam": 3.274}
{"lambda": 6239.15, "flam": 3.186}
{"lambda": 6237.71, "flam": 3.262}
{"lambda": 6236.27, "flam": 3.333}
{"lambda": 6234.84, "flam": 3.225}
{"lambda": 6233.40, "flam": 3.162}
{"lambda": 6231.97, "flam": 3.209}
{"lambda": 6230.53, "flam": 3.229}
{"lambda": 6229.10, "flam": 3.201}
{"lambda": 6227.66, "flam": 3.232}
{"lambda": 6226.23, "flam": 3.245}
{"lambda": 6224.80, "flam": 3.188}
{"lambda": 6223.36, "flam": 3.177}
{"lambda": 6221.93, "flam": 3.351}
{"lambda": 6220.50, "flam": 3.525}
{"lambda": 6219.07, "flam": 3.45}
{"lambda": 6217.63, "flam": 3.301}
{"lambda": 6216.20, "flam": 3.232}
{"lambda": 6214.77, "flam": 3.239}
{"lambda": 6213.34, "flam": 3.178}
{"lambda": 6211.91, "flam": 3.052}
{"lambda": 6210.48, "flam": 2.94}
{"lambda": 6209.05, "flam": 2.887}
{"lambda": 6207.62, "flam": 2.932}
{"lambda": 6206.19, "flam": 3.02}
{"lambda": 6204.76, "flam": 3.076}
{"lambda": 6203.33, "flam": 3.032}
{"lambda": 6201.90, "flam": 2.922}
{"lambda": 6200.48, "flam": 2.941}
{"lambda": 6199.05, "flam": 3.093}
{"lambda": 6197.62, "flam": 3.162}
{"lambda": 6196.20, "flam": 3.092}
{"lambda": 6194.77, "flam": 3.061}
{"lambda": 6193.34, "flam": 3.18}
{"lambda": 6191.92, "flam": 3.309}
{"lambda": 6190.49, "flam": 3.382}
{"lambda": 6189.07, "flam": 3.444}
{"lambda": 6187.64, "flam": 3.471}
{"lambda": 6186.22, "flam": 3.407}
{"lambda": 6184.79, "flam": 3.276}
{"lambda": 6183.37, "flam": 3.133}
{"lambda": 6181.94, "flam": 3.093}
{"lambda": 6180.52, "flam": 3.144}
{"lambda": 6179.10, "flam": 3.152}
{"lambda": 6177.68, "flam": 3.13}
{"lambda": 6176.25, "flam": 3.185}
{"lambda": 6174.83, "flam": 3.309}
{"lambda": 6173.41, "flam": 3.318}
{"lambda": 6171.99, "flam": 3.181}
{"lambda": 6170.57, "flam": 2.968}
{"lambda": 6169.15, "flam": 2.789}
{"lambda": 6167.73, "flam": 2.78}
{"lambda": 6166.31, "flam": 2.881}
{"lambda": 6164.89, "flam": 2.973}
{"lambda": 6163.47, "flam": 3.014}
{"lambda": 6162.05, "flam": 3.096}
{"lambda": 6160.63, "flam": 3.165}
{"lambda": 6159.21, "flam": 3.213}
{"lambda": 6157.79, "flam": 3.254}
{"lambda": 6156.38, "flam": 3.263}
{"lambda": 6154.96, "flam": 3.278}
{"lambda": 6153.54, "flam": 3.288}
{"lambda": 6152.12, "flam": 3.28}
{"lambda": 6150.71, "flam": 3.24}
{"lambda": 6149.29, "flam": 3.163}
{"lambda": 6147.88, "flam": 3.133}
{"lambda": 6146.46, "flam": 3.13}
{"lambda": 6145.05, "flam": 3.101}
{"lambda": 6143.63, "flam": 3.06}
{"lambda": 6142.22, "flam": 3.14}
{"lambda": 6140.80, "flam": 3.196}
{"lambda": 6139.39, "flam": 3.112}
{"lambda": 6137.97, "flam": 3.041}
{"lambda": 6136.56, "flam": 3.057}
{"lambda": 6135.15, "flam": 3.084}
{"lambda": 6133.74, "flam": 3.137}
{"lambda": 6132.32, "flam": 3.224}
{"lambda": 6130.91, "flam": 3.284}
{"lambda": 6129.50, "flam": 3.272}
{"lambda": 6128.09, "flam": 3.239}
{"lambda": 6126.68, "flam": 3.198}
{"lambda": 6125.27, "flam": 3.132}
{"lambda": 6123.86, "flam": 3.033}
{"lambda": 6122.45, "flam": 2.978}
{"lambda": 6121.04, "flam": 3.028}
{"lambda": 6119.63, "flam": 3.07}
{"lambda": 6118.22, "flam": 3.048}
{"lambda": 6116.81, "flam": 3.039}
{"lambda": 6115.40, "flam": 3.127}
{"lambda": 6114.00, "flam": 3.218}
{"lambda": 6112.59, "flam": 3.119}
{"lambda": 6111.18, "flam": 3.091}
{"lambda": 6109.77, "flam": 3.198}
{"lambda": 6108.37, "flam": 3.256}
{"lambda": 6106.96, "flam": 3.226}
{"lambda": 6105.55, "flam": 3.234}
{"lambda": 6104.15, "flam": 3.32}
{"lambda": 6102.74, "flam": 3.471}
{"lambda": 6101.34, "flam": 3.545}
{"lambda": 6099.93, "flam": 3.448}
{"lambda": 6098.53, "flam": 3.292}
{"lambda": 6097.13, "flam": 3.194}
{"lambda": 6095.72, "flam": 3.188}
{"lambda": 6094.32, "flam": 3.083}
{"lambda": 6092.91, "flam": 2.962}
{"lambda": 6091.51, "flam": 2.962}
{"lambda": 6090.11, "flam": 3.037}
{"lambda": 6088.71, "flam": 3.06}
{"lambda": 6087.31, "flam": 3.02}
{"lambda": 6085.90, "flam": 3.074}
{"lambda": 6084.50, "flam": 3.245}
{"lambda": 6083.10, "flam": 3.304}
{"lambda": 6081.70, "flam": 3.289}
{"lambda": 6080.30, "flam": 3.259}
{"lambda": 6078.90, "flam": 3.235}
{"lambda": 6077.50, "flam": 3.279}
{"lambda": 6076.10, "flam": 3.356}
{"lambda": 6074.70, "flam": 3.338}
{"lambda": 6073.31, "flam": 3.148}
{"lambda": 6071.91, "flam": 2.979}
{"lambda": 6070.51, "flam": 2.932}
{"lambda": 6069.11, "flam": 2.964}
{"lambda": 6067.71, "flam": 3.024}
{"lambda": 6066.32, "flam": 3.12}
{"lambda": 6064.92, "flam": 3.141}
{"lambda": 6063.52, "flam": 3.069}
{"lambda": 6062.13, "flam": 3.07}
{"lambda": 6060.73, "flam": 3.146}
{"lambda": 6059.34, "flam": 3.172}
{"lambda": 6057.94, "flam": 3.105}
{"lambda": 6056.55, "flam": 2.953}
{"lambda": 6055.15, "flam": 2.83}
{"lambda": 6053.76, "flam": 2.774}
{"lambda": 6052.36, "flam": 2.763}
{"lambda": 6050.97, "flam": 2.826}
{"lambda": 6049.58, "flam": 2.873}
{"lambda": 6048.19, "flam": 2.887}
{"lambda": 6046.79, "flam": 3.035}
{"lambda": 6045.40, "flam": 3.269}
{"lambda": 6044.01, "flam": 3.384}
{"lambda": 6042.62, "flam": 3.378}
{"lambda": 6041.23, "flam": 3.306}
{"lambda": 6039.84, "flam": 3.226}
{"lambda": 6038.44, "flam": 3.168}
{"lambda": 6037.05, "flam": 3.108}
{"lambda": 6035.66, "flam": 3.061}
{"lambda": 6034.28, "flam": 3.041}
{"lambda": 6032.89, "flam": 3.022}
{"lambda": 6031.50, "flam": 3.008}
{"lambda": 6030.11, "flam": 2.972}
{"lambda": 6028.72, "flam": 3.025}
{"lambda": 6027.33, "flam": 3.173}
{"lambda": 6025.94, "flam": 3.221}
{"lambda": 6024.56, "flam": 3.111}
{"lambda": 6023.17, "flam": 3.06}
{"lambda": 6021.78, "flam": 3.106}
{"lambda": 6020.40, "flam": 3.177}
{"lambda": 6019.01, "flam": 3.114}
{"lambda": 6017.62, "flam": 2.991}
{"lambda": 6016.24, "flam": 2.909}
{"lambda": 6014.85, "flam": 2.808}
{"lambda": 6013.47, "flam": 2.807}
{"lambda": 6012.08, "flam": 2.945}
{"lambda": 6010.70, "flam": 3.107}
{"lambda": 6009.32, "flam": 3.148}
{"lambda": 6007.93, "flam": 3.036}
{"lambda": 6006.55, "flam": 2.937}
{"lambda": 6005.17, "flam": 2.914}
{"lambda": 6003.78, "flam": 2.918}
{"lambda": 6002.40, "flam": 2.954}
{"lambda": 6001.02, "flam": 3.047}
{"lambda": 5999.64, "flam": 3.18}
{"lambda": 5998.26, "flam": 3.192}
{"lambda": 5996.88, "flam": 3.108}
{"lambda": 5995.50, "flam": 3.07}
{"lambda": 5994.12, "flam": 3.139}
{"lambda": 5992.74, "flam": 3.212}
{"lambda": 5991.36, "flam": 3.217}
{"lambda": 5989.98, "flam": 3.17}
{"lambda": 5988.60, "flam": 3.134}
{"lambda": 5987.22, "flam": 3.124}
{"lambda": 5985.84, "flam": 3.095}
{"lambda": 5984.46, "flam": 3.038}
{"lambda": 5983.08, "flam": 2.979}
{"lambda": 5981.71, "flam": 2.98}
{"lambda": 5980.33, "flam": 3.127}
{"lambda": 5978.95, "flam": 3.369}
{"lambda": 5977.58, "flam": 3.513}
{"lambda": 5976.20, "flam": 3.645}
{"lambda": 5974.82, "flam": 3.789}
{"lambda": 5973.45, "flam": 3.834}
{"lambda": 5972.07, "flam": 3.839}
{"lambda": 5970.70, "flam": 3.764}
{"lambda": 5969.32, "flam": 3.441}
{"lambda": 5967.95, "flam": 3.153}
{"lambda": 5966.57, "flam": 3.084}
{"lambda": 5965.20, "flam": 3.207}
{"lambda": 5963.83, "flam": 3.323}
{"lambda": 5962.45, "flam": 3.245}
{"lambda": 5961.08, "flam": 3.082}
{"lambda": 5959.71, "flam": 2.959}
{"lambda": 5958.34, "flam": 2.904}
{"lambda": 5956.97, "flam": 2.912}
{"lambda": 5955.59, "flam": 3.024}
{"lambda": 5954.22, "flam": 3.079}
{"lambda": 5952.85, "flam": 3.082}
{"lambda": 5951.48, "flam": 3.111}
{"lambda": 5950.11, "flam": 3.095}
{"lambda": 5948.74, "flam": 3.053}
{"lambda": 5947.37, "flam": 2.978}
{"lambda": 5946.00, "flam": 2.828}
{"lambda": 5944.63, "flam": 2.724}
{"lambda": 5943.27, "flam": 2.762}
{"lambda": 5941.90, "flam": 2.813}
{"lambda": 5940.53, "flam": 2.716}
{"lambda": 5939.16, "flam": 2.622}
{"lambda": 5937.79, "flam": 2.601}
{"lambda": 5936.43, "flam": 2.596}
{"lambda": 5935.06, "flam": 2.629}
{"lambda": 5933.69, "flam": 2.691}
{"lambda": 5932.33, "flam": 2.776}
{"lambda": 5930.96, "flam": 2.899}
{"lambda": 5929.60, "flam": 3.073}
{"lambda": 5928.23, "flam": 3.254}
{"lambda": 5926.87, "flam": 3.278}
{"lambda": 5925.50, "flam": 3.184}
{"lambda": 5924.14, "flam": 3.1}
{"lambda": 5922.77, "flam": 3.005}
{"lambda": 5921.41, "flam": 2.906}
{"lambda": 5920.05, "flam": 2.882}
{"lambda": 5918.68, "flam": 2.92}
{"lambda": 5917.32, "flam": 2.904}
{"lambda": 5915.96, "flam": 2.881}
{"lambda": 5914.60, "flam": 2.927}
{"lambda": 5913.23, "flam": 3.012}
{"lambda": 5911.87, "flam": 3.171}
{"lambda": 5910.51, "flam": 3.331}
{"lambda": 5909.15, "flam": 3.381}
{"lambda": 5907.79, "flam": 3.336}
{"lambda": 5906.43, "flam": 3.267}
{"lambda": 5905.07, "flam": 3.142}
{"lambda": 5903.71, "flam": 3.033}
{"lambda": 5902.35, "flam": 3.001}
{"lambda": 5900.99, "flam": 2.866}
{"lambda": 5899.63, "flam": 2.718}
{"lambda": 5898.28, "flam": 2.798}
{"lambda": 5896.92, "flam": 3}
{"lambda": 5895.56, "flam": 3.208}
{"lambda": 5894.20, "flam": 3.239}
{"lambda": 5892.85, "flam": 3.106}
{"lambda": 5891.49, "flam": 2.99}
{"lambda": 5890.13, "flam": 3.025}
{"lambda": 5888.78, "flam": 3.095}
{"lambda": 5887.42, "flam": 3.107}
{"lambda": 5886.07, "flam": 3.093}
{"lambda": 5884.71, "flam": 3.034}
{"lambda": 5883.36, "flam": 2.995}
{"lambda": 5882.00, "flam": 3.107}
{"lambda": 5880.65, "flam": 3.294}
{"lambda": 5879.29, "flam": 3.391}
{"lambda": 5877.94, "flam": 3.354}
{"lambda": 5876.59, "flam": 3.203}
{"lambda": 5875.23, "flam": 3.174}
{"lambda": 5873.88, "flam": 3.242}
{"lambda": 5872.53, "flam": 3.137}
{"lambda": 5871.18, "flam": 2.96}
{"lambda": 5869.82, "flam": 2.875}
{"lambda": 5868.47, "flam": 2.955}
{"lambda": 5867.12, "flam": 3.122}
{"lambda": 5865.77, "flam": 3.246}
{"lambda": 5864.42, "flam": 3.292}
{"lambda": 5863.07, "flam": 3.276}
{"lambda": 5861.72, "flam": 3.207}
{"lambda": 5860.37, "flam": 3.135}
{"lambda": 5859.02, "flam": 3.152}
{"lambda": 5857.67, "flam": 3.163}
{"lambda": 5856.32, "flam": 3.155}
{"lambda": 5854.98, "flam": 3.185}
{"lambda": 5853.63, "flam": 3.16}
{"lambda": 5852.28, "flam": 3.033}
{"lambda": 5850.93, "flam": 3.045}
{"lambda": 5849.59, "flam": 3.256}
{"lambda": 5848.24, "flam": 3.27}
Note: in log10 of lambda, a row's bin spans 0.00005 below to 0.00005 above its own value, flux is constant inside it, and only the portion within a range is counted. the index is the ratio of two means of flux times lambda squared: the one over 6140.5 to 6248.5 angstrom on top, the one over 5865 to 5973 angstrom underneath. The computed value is 1.13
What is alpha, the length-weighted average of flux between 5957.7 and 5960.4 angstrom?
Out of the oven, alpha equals 2.94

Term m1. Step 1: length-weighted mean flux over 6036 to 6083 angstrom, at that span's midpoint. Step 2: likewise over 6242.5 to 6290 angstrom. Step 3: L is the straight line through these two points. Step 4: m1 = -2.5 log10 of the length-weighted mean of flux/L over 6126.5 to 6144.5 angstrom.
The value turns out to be 0.00 mag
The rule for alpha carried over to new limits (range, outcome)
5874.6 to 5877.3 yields 3.19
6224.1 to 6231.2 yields 3.22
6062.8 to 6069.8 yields 3.07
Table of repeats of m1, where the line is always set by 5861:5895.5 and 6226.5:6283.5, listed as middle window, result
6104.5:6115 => 0.00 mag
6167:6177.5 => 0.05 mag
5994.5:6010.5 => 0.04 mag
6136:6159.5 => 0.01 mag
